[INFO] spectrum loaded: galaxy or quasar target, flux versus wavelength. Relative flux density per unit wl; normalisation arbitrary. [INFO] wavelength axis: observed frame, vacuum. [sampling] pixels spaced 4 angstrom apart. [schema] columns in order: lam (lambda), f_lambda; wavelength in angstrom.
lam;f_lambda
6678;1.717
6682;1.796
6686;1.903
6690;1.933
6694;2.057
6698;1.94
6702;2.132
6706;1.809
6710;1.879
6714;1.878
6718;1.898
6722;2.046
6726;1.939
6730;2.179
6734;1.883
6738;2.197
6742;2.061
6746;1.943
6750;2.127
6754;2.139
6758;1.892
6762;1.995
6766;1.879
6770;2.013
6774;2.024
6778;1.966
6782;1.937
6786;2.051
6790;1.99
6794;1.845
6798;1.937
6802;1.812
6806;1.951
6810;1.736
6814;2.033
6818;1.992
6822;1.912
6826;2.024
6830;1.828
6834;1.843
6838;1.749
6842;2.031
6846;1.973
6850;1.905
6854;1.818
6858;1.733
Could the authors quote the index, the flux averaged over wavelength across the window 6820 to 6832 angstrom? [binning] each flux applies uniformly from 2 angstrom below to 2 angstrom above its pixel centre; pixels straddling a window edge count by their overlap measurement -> 1.92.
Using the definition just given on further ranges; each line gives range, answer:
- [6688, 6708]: 1.97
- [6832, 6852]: 1.9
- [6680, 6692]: 1.88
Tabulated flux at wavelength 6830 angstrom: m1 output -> 1.828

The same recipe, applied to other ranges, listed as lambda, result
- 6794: 1.845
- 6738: 2.197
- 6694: 2.057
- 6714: 1.878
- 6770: 2.013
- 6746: 1.943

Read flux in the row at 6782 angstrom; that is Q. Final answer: 1.937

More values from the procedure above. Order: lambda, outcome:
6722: 2.046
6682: 1.796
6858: 1.733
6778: 1.966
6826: 2.024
